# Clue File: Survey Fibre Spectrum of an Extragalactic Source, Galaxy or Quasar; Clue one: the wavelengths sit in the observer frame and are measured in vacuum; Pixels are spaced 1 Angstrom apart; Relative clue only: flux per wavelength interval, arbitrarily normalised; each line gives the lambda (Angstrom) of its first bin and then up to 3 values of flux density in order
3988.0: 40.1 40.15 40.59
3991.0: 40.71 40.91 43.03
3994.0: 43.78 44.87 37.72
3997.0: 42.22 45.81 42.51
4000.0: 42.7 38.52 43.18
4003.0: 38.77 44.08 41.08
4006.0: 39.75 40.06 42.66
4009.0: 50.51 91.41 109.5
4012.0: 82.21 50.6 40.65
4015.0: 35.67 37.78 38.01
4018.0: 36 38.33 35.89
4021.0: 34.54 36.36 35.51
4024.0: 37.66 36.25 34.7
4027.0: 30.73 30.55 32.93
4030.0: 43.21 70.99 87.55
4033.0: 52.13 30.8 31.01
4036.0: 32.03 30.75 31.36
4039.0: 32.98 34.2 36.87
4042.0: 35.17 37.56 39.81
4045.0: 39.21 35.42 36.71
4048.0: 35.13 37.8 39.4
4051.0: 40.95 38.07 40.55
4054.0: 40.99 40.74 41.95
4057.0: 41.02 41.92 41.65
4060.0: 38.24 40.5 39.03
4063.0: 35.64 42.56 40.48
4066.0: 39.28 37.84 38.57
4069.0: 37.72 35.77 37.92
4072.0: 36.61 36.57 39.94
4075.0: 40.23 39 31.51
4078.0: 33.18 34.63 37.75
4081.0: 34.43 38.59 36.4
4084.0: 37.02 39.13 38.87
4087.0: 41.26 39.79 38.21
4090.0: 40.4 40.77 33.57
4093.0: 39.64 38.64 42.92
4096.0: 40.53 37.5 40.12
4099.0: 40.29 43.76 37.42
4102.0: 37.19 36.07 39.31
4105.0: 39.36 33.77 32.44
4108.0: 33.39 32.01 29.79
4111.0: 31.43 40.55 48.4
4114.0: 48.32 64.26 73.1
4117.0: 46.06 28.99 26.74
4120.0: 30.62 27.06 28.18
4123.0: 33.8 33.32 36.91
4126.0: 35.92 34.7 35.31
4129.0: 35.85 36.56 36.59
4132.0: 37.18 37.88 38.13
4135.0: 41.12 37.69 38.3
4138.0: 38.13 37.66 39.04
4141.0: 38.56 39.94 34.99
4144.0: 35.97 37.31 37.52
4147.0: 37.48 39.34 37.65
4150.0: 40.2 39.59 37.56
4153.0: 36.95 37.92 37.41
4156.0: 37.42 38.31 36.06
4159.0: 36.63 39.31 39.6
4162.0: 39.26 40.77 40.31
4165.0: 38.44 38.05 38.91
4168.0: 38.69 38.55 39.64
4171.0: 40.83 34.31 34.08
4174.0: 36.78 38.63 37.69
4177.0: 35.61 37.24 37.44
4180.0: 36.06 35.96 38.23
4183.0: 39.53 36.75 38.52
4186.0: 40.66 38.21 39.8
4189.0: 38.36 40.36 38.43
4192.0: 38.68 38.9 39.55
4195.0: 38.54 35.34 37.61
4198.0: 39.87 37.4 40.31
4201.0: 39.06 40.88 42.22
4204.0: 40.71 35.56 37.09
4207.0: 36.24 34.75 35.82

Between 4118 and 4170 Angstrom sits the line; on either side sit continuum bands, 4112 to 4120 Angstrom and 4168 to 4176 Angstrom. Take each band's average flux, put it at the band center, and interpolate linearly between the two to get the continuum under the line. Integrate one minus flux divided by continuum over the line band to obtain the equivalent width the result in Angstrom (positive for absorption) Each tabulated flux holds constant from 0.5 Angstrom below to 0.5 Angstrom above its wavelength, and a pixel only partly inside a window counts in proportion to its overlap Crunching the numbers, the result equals 6.04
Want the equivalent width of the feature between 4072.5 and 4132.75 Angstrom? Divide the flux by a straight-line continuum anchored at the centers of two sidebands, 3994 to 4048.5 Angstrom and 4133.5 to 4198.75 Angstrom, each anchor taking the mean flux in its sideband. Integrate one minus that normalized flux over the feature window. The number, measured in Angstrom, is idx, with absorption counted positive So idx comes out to 3.42 Angstrom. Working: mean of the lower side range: 42.8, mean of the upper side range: 38.2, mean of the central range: 37.9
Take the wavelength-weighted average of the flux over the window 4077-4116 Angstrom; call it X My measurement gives 39.1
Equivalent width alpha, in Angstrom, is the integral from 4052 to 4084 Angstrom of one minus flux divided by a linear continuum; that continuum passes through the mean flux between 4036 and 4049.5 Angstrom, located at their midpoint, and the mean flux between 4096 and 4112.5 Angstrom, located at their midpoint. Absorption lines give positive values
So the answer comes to -2.2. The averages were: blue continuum 35.5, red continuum 36.6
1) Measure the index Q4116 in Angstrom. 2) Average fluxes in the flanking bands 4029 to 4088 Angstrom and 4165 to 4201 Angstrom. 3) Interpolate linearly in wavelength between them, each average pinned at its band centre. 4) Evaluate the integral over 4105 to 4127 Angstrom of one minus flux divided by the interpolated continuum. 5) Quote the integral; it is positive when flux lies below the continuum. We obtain 0.5 Angstrom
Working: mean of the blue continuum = 39.2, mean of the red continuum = 38.1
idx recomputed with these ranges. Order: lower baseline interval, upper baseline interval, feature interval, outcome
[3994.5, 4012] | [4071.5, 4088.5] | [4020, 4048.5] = 4.0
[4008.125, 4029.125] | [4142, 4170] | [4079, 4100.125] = 1.5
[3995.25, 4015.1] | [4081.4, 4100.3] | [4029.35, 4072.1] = 4.3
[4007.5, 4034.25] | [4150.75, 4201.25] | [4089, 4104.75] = 1.4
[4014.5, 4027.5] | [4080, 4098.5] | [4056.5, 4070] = -0.6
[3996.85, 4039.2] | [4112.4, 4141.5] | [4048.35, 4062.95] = 0.8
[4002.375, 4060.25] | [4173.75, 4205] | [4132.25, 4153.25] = 0.8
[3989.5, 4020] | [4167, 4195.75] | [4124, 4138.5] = 1.2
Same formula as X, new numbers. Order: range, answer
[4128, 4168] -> 38.1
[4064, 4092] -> 37.9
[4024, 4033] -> 45.8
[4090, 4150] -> 38.1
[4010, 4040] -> 44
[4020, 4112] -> 38.3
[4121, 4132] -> 34.5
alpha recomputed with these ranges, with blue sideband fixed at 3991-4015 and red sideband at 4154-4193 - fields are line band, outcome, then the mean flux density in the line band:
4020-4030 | 2.67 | 34.9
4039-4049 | 2.11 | 36.5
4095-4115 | 1.75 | 38.8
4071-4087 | 2.55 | 37.1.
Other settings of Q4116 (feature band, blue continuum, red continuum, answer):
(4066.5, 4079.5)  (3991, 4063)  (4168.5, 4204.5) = 1.3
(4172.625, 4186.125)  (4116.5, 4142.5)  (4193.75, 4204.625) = 0.3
